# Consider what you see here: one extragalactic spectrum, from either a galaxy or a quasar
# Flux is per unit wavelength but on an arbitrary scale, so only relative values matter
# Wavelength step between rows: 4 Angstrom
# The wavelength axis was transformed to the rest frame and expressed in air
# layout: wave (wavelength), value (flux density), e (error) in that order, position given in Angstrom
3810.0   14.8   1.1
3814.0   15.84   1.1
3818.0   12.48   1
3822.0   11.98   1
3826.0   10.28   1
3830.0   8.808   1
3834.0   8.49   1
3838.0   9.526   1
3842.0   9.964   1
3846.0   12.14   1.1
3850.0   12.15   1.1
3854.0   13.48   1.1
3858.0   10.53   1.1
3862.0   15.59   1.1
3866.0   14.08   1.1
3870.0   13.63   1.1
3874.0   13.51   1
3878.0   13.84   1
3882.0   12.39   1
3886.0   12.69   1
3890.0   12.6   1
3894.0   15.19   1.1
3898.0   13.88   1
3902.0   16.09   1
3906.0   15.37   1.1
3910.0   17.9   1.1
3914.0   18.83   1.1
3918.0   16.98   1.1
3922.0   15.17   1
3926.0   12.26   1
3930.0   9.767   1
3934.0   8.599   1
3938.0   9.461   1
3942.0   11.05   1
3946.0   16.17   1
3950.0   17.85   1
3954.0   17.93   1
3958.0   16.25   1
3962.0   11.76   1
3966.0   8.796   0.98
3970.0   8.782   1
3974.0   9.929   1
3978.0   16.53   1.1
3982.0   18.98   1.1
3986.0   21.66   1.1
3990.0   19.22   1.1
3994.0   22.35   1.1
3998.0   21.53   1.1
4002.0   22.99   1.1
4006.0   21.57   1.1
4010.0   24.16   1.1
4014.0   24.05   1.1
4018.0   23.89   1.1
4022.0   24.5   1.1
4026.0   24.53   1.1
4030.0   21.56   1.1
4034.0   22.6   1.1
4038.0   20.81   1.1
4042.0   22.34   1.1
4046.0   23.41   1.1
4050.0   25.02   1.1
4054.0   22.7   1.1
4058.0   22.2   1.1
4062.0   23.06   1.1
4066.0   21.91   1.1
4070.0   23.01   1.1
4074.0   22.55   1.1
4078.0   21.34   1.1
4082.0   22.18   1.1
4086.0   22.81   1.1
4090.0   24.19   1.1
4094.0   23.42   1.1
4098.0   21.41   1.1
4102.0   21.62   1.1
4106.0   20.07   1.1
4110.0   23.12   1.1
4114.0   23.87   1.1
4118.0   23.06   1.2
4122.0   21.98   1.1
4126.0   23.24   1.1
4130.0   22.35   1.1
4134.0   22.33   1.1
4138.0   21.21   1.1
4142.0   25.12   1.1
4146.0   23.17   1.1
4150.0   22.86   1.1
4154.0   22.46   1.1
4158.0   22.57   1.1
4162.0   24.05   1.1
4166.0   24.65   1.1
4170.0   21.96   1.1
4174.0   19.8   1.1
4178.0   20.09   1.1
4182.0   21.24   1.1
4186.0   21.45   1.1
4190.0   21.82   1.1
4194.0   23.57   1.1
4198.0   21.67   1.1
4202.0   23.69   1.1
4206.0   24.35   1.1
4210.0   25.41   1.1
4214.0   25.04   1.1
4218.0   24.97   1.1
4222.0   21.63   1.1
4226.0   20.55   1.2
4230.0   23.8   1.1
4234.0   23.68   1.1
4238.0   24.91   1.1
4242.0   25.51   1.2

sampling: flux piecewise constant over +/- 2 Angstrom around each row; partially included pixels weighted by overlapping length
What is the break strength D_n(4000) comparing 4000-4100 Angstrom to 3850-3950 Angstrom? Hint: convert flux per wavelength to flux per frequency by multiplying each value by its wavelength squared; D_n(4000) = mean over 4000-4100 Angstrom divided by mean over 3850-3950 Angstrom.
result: 1.79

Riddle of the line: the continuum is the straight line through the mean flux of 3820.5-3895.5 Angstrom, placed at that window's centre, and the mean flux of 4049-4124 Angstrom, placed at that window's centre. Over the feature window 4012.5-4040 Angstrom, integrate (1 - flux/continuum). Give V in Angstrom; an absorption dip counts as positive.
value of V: -4.6 Angstrom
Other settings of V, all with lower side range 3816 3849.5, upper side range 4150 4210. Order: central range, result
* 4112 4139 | -2.64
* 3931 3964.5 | 2.52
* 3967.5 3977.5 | 3.23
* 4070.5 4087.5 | -2.91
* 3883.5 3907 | -2.80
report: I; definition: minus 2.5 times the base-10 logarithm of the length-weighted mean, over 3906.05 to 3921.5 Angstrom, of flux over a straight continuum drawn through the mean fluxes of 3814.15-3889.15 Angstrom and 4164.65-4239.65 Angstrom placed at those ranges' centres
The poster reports -0.23 mag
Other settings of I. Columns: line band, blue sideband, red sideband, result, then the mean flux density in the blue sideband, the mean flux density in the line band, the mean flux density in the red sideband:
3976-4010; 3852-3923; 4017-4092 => -0.05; 14.5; 20.8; 22.9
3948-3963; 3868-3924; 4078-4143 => 0.05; 14.9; 16.2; 22.5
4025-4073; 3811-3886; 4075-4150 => -0.13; 12.2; 22.7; 22.6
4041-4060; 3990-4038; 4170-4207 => -0.03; 22.8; 23.2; 21.9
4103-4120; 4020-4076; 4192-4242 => 0.03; 22.9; 22.5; 23.7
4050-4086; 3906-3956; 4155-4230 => -0.20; 14.4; 22.5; 22.7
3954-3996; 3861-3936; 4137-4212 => 0.07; 14.1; 15.5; 22.7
